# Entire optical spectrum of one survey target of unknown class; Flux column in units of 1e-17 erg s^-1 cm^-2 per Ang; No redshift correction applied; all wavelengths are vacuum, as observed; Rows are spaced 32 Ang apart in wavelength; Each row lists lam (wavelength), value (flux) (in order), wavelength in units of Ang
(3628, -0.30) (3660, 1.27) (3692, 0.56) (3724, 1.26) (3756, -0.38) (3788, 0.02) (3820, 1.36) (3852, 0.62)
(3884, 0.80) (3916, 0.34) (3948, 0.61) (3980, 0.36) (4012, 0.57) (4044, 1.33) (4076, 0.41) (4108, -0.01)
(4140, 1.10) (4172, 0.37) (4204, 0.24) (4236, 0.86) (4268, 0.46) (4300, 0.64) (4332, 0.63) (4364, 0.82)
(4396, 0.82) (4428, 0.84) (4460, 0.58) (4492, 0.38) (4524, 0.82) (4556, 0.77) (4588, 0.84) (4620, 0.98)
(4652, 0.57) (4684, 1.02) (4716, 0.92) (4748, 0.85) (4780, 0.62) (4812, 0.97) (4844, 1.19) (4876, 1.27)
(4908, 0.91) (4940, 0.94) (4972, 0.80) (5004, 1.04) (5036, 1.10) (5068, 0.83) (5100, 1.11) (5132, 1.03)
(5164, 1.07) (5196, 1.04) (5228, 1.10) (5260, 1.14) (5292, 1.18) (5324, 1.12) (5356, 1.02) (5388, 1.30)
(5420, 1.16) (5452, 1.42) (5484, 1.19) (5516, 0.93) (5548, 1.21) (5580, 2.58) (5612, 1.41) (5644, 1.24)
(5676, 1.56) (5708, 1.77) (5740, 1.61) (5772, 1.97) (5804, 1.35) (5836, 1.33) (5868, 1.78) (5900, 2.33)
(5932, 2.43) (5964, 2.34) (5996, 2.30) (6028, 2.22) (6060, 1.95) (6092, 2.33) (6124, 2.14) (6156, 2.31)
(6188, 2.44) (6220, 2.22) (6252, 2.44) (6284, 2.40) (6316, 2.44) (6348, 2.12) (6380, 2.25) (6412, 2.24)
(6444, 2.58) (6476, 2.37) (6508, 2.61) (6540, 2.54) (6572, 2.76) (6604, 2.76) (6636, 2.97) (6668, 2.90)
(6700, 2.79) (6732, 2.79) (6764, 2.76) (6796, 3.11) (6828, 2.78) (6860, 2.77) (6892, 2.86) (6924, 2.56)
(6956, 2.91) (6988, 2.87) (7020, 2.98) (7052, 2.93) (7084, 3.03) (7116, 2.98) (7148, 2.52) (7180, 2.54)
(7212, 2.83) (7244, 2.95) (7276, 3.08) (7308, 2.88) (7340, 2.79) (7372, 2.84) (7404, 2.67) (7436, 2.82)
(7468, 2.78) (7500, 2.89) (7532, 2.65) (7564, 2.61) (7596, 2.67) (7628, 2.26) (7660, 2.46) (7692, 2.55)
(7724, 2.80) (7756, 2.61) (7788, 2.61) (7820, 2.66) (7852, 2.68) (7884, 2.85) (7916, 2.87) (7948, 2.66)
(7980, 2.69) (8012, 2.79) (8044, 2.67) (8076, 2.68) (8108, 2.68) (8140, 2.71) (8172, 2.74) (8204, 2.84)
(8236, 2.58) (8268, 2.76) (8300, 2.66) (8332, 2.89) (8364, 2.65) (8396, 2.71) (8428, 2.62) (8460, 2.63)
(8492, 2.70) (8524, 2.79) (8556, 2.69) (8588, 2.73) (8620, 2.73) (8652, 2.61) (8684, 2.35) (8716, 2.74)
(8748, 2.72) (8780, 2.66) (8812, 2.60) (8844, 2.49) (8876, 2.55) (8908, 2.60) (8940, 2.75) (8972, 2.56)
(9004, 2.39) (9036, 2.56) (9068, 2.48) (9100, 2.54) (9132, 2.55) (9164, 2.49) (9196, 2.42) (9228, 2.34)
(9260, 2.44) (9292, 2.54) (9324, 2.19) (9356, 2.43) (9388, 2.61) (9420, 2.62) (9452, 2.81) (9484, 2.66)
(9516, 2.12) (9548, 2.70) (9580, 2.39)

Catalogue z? 0.47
